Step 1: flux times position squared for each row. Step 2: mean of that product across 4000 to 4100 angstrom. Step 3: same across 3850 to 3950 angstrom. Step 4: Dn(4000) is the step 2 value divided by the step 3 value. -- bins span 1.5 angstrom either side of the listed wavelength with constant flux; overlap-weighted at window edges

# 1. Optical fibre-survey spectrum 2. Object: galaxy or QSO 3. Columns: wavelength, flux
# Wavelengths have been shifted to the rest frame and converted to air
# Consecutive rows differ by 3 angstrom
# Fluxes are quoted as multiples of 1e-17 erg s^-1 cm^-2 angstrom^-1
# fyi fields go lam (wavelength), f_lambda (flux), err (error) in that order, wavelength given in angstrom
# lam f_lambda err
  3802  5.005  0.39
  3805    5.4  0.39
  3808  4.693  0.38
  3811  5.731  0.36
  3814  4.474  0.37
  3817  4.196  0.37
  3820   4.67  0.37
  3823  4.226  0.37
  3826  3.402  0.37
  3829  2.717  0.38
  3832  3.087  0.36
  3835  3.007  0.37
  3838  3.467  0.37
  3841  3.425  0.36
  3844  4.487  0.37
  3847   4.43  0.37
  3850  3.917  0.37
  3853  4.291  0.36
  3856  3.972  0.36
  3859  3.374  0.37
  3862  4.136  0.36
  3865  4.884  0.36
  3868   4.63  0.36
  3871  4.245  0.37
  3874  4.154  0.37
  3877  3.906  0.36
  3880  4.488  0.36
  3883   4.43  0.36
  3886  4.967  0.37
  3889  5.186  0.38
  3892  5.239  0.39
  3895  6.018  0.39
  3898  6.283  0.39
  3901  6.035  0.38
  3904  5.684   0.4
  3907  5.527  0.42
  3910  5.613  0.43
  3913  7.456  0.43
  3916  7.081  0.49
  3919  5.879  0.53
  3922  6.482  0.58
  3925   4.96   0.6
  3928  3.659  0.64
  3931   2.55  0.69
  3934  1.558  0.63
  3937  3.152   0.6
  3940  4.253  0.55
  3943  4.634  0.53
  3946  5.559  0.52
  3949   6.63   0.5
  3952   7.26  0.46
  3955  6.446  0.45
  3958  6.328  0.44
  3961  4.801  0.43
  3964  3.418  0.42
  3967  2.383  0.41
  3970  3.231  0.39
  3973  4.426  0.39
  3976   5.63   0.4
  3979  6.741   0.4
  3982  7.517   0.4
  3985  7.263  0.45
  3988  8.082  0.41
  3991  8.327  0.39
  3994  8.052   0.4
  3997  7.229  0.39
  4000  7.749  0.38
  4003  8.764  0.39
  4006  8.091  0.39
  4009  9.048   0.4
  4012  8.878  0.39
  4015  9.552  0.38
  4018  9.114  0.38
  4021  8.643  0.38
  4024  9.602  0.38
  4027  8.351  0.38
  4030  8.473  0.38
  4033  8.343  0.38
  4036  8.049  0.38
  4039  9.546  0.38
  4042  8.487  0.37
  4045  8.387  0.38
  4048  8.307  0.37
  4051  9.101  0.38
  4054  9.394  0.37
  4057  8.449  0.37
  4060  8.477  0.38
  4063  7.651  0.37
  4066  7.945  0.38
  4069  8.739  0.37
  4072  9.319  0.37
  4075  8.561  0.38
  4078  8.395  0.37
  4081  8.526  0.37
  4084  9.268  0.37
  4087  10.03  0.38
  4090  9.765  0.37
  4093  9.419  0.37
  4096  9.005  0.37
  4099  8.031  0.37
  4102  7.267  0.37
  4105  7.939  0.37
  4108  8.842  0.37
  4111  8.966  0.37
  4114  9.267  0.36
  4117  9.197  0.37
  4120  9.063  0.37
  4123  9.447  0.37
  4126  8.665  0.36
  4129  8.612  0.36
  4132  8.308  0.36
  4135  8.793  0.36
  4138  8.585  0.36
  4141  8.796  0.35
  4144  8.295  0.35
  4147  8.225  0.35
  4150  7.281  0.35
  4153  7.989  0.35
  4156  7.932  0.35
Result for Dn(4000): 1.9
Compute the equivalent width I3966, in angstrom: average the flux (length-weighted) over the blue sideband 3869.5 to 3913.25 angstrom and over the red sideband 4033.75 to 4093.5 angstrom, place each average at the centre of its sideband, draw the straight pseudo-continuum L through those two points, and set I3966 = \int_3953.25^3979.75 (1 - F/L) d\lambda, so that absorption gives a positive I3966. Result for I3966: 7.7 angstrom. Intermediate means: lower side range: 5.22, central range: 4.79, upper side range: 8.77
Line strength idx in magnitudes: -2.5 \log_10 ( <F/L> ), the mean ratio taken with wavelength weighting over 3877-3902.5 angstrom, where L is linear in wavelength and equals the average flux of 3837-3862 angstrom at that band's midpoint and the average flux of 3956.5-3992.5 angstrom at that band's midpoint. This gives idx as -0.16 mag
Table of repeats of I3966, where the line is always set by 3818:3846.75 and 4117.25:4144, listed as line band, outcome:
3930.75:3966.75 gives 6.1 angstrom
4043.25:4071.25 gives -3.7 angstrom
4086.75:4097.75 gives -1.8 angstrom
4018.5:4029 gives -2.9 angstrom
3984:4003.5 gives -4.5 angstrom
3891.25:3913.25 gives -4.8 angstrom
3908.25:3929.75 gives -3.0 angstrom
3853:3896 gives -1.3 angstrom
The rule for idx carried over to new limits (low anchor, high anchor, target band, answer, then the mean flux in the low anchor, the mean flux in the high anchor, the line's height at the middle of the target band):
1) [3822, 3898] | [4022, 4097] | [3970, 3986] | 0.16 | 4.2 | 8.78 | 6.91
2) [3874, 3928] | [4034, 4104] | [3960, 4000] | 0.17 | 5.51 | 8.69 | 7.01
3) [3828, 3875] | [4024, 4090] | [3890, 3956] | 0.03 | 3.9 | 8.7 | 5.57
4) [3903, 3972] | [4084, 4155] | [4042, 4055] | -0.20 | 4.97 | 8.69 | 7.24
